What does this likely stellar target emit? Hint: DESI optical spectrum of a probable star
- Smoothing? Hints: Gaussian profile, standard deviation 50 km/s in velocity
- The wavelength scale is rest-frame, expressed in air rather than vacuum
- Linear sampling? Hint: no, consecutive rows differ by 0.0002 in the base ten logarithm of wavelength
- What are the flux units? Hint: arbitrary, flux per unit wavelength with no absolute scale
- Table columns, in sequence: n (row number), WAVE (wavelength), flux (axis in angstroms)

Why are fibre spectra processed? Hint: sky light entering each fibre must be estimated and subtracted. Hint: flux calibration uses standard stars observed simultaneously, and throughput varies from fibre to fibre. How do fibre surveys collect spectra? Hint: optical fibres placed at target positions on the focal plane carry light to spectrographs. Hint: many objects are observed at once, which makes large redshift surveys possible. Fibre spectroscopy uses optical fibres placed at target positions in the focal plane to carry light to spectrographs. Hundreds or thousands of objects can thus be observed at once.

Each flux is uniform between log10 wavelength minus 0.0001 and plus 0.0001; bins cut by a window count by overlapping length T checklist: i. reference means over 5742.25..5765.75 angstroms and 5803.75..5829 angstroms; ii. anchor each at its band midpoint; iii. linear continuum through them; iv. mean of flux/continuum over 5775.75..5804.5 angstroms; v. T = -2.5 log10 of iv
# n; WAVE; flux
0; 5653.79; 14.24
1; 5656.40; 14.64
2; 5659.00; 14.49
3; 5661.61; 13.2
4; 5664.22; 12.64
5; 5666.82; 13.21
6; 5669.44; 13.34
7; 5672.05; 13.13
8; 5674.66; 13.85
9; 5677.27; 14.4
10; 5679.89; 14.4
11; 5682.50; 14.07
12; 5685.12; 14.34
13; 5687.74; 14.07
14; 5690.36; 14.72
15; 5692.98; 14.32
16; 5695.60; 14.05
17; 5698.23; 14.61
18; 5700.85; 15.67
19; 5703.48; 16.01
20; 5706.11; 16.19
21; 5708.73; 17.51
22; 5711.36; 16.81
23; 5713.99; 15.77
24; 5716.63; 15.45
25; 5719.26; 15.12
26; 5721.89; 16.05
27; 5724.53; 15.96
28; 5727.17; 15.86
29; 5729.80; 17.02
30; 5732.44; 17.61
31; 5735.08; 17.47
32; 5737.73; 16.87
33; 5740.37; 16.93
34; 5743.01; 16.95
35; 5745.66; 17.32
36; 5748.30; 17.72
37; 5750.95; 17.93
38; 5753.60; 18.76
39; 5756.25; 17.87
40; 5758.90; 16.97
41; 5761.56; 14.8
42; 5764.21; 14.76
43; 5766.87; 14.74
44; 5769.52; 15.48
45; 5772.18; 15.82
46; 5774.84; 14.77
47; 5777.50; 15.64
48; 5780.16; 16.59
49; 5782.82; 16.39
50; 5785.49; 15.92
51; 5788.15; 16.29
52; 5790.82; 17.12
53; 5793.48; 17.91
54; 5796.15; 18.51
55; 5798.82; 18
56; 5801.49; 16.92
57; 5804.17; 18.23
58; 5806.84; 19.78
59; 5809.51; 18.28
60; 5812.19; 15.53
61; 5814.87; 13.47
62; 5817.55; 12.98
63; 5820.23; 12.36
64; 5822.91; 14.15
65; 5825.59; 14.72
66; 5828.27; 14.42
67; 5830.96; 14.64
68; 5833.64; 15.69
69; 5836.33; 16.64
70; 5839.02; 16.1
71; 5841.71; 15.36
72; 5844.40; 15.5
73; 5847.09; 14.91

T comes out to -0.06 mag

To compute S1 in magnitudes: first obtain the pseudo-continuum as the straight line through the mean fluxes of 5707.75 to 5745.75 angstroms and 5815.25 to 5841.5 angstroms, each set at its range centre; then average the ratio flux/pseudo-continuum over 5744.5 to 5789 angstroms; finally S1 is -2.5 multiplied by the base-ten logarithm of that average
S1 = -0.037 mag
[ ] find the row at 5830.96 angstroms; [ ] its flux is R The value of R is 14.64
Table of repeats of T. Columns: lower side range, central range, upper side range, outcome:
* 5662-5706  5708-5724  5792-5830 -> -0.10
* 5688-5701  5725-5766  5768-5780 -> -0.12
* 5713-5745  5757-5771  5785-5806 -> 0.10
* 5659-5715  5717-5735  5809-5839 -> -0.12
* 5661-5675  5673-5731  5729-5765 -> -0.03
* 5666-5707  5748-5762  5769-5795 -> -0.11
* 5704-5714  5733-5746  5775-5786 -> -0.05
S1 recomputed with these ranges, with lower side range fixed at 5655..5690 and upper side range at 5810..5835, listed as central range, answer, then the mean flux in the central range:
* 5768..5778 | -0.089 mag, 15.4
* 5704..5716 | -0.178 mag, 16.5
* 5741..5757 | -0.247 mag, 17.7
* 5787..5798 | -0.223 mag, 17.5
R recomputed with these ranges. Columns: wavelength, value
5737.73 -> 16.87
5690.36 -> 14.72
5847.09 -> 14.91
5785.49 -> 15.92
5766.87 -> 14.74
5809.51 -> 18.28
